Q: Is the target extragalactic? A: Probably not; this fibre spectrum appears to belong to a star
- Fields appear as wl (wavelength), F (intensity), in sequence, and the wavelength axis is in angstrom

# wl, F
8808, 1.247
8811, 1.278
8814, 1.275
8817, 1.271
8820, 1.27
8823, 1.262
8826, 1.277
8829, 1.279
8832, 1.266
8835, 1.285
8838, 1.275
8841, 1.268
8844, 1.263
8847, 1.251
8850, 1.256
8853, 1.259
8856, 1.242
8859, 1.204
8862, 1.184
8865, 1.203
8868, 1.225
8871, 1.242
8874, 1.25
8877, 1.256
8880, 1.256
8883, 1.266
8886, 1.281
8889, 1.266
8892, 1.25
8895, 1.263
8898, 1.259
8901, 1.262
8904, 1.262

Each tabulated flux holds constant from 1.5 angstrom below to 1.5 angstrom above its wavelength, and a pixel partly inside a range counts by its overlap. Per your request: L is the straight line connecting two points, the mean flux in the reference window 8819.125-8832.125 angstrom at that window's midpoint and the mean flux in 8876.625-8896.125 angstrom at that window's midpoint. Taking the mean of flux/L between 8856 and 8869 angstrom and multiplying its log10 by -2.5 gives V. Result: 0.052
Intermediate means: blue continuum 1.27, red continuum 1.26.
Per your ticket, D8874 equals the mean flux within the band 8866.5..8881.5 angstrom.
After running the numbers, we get 1.25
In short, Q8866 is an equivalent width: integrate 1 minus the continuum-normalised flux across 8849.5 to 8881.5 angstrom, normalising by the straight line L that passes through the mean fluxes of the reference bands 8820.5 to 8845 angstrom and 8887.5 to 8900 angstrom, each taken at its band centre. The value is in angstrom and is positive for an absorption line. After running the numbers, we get 0.8 angstrom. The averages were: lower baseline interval 1.27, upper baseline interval 1.26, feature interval 1.23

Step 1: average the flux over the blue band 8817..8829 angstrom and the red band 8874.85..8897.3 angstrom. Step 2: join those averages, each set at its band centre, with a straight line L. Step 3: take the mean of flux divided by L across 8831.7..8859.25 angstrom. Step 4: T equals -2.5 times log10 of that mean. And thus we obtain 0.01 mag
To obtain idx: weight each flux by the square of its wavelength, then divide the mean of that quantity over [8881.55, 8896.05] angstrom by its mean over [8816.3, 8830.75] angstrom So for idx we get 1.01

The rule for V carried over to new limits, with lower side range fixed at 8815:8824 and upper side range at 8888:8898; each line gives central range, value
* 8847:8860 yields 0.02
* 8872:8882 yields 0.01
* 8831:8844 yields -0.01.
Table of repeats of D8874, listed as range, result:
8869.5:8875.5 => 1.25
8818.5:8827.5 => 1.27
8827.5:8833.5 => 1.27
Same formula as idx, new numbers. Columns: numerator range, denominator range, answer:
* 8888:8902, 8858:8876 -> 1.04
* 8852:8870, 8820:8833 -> 0.97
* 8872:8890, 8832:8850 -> 1.00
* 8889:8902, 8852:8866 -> 1.04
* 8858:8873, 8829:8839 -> 0.96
